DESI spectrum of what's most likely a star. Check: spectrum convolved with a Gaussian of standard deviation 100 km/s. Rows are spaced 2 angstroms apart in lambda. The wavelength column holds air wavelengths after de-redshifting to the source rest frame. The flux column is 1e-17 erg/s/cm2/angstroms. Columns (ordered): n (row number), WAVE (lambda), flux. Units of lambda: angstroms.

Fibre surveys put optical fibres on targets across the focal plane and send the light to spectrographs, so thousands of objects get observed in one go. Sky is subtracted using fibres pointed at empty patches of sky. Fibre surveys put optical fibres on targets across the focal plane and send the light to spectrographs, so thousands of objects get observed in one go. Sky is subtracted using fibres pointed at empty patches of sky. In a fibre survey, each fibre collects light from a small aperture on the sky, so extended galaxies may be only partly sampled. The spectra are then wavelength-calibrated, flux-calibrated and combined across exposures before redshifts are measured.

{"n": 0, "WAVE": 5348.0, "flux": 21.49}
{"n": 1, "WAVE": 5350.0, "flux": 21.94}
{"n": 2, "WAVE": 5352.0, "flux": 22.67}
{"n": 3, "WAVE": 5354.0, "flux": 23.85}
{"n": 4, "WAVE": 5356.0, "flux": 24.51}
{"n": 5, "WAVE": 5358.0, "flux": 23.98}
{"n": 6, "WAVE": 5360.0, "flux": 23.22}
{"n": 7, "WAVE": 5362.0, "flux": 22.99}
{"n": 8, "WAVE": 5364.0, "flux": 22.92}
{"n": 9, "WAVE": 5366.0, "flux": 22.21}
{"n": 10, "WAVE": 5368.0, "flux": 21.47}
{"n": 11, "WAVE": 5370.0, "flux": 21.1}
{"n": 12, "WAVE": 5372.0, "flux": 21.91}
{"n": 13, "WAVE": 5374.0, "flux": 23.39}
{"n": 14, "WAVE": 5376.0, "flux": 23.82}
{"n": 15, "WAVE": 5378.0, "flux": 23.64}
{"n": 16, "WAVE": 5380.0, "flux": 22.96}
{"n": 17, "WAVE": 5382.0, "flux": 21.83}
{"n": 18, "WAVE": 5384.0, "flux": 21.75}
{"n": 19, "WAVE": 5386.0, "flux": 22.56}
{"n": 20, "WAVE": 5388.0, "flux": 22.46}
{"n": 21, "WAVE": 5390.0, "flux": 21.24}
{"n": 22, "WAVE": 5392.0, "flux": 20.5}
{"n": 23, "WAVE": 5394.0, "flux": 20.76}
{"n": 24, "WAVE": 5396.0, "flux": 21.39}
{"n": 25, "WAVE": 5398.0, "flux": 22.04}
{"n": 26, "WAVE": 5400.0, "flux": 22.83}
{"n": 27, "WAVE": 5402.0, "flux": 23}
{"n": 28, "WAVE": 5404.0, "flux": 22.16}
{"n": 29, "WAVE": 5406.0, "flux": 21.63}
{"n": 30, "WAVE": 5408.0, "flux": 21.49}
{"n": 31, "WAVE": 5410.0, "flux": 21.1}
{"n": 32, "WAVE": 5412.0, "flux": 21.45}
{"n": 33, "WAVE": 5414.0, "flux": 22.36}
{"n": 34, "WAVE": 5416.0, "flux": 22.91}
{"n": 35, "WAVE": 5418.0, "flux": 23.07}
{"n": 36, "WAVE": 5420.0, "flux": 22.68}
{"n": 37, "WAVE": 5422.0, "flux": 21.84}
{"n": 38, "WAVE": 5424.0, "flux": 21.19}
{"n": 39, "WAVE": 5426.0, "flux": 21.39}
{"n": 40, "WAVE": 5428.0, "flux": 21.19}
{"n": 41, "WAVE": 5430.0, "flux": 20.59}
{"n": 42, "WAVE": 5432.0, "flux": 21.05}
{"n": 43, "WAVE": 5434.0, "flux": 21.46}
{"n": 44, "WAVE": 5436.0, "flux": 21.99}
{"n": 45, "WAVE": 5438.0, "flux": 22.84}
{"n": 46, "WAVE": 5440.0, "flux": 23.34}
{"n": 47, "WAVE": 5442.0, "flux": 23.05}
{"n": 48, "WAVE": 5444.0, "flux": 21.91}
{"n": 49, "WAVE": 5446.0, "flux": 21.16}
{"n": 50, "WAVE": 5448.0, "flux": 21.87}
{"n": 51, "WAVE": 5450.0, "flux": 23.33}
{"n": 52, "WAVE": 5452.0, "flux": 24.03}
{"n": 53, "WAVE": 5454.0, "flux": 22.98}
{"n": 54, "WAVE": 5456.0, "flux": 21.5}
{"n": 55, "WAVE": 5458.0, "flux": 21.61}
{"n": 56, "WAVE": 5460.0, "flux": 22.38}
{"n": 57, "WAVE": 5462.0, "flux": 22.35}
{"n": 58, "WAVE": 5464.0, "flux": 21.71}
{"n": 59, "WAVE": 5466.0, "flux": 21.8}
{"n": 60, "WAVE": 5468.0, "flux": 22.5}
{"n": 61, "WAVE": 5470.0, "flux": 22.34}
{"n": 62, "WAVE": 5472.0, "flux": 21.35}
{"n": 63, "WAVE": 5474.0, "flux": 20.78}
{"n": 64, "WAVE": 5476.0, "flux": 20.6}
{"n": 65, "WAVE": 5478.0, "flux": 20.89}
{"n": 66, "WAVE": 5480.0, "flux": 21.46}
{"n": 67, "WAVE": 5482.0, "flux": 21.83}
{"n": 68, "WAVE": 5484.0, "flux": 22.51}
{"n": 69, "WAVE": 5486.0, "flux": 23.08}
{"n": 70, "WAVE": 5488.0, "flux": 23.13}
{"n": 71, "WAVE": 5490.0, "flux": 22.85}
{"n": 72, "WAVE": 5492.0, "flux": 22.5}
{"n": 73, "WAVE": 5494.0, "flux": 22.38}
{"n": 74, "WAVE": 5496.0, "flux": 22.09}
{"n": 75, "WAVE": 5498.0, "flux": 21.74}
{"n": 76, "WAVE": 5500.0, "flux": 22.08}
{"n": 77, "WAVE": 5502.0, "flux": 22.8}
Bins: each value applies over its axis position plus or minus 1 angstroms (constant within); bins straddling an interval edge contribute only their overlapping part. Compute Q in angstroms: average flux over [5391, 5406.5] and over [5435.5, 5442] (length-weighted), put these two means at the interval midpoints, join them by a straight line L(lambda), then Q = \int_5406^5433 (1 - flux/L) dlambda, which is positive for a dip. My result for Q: 0.7 angstroms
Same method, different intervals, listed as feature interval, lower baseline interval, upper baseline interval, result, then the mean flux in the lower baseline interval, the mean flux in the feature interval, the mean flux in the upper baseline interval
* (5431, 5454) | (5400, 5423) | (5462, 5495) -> -0.3 angstroms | 22.2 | 22.4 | 22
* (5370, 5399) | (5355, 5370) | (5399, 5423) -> 0.6 angstroms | 22.9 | 22.1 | 22.2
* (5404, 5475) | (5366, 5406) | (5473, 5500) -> 0.2 angstroms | 22.1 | 22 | 22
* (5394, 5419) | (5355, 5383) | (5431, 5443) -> 0.5 angstroms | 22.9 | 22.1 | 22.3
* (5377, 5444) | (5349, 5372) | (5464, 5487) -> 1.0 angstroms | 22.8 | 22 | 21.7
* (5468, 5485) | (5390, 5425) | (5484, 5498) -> 0.7 angstroms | 21.9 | 21.5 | 22.6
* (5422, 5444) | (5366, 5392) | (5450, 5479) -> 0.3 angstroms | 22.3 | 21.8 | 22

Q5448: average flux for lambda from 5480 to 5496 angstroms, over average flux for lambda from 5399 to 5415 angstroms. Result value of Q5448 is 1.02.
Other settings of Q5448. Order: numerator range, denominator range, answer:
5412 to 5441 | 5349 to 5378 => 0.96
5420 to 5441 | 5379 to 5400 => 1.00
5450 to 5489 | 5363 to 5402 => 1.00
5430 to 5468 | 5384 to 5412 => 1.02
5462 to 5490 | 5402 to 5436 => 1.01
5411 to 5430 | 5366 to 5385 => 0.98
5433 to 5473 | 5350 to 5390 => 0.98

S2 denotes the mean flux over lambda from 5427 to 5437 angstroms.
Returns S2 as 21.3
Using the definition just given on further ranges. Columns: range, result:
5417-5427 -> 22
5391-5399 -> 21.2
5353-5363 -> 23.7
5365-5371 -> 21.6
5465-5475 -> 21.8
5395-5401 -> 22.1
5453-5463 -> 22.2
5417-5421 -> 22.9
